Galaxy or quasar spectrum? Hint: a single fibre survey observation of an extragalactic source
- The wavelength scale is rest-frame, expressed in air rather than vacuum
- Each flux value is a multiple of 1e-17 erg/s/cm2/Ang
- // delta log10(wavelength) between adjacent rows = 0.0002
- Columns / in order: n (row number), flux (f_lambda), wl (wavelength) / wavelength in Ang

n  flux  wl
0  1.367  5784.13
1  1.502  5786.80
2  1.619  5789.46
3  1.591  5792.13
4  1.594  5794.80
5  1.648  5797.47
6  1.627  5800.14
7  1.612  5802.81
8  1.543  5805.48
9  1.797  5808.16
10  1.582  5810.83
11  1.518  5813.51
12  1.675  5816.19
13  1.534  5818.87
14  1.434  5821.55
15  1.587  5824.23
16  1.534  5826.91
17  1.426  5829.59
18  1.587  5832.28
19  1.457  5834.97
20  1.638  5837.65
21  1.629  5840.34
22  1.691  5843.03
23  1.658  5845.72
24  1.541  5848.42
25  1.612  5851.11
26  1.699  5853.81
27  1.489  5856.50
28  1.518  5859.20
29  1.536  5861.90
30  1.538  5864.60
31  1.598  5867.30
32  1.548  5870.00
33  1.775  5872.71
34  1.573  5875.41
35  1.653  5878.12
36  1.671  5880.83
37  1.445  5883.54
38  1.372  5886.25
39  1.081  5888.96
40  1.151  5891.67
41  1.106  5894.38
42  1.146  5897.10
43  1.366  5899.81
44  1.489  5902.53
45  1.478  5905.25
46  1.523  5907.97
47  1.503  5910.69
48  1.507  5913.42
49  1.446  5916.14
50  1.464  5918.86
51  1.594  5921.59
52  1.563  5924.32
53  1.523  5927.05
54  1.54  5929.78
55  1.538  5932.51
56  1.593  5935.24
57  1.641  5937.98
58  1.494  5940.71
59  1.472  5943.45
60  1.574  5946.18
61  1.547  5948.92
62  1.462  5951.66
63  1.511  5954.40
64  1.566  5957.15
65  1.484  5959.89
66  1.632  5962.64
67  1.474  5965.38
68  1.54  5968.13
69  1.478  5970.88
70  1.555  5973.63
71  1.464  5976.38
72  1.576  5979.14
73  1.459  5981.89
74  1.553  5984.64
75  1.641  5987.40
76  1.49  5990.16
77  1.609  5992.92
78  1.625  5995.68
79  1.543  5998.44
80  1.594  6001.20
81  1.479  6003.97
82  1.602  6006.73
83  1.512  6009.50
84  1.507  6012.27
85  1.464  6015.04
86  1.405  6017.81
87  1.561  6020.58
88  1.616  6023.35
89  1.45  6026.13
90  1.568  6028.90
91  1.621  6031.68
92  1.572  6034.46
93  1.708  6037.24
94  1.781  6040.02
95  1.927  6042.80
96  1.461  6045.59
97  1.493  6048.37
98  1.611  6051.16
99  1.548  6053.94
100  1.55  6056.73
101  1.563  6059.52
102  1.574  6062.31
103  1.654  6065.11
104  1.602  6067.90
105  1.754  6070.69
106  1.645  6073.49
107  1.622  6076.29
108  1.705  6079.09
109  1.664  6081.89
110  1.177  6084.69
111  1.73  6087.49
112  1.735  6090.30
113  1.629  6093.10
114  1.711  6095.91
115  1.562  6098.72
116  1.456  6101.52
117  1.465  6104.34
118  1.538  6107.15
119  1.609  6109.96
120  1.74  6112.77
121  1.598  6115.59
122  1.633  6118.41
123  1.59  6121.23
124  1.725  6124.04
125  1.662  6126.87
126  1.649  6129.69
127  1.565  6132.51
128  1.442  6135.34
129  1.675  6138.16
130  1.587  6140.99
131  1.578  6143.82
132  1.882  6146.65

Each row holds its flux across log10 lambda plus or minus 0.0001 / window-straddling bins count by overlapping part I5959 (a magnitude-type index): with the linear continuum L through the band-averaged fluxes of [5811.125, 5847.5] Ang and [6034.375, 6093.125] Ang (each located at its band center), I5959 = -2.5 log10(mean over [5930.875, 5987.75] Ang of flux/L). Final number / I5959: 0.045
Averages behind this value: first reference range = 1.57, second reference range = 1.62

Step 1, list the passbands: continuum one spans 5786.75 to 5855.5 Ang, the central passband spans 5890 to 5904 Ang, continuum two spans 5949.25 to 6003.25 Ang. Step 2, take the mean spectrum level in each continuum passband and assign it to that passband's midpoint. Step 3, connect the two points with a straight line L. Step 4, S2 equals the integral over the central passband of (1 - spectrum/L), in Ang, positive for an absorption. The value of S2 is 2.8 Ang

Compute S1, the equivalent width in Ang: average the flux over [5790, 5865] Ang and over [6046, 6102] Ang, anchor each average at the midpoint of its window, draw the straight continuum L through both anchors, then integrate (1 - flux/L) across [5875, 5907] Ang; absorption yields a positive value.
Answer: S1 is 4.3 Ang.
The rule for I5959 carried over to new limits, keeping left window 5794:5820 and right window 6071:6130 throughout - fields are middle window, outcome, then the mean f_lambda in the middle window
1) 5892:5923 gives 0.15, 1.41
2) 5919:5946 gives 0.05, 1.55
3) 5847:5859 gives 0.02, 1.58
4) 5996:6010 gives 0.04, 1.55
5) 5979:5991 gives 0.05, 1.54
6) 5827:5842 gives 0.04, 1.55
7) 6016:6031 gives 0.06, 1.52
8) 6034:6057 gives -0.01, 1.63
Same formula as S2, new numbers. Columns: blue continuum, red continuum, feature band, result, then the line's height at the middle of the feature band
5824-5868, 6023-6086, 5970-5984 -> 0.7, 1.59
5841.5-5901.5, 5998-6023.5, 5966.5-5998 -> -0.6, 1.52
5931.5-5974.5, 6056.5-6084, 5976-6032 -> 1.2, 1.57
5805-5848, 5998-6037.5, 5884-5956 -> 5.1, 1.56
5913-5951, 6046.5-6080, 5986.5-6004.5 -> 0.0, 1.57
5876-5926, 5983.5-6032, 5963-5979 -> -0.1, 1.5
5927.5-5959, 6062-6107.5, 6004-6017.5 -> 0.5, 1.57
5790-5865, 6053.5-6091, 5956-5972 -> 0.7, 1.6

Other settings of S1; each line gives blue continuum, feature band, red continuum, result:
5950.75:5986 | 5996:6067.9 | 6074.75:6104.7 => -0.9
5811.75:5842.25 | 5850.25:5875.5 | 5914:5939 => -0.7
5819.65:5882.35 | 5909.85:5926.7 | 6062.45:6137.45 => 0.8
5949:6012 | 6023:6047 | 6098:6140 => -1.1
